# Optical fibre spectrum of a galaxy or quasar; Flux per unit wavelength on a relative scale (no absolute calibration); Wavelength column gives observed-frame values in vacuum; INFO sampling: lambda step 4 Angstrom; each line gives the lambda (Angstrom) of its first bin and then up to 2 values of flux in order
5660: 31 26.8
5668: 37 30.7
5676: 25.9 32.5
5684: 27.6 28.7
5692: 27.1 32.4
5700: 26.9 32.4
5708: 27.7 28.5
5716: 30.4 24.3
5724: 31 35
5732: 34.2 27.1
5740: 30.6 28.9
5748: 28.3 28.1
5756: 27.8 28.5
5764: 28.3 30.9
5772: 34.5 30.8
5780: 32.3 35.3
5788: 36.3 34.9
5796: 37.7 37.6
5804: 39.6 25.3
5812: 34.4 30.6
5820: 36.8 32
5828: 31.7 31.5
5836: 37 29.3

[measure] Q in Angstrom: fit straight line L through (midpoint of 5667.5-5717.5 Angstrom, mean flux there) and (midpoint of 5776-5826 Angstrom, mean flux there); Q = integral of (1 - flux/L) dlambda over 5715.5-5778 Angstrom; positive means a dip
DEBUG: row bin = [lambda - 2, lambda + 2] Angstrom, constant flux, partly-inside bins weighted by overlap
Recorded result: 3.9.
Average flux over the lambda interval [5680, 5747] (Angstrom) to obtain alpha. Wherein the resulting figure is 29.6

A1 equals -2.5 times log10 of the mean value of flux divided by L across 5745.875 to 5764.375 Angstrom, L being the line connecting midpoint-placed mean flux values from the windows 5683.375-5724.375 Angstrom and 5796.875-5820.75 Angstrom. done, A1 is 0.12 mag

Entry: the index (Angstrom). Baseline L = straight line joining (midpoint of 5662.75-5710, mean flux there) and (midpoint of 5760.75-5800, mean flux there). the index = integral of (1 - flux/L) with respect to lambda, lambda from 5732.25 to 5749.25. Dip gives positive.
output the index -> 1.4 Angstrom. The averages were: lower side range 29.7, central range 29.3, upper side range 33.5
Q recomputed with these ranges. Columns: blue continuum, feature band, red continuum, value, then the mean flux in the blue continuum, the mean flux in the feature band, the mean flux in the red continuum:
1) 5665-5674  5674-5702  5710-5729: 2.7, 33.1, 28.7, 29.6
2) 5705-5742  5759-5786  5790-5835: 0.4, 29.9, 31.6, 33.9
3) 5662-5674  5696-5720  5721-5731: 2.2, 31.5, 29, 32.2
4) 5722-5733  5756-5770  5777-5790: 2.0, 33.3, 29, 34.3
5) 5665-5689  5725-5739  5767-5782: -0.2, 30.3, 31.9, 32.2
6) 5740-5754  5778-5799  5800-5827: -2.5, 28.7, 35.4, 33.4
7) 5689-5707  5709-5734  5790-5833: 0.0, 29.5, 30.5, 33.9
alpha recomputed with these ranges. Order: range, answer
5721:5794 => 31.2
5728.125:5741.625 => 31.2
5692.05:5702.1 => 29.2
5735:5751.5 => 28.8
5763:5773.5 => 31.4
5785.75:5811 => 35.2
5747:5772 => 29.1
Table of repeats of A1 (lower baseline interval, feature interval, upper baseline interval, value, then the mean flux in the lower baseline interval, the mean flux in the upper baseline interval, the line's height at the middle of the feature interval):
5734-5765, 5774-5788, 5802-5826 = -0.09 mag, 28.5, 33.1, 30.7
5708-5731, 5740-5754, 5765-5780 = 0.08 mag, 29.8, 31.8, 30.9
